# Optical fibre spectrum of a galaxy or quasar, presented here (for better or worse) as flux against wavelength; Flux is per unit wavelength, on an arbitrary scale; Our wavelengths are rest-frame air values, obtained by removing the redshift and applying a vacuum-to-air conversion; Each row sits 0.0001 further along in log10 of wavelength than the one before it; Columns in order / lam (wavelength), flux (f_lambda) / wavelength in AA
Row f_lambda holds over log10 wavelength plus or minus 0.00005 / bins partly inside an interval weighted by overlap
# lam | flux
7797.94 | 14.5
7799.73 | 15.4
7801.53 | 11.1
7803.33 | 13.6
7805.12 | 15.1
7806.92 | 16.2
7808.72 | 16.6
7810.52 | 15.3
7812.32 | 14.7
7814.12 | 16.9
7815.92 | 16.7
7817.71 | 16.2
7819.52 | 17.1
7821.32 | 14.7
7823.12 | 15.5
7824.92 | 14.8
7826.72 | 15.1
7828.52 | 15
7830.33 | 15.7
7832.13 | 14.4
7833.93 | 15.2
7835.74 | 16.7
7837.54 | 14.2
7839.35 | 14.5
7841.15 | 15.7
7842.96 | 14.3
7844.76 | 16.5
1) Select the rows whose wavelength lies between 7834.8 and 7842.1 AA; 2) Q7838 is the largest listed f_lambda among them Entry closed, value 16.7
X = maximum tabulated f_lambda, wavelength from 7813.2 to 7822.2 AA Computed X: 17.1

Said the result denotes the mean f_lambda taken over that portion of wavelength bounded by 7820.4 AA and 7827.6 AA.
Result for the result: 15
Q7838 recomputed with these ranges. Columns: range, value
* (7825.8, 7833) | 15.7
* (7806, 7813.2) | 16.6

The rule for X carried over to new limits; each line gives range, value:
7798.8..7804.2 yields 15.4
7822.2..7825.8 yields 15.5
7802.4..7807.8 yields 16.2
